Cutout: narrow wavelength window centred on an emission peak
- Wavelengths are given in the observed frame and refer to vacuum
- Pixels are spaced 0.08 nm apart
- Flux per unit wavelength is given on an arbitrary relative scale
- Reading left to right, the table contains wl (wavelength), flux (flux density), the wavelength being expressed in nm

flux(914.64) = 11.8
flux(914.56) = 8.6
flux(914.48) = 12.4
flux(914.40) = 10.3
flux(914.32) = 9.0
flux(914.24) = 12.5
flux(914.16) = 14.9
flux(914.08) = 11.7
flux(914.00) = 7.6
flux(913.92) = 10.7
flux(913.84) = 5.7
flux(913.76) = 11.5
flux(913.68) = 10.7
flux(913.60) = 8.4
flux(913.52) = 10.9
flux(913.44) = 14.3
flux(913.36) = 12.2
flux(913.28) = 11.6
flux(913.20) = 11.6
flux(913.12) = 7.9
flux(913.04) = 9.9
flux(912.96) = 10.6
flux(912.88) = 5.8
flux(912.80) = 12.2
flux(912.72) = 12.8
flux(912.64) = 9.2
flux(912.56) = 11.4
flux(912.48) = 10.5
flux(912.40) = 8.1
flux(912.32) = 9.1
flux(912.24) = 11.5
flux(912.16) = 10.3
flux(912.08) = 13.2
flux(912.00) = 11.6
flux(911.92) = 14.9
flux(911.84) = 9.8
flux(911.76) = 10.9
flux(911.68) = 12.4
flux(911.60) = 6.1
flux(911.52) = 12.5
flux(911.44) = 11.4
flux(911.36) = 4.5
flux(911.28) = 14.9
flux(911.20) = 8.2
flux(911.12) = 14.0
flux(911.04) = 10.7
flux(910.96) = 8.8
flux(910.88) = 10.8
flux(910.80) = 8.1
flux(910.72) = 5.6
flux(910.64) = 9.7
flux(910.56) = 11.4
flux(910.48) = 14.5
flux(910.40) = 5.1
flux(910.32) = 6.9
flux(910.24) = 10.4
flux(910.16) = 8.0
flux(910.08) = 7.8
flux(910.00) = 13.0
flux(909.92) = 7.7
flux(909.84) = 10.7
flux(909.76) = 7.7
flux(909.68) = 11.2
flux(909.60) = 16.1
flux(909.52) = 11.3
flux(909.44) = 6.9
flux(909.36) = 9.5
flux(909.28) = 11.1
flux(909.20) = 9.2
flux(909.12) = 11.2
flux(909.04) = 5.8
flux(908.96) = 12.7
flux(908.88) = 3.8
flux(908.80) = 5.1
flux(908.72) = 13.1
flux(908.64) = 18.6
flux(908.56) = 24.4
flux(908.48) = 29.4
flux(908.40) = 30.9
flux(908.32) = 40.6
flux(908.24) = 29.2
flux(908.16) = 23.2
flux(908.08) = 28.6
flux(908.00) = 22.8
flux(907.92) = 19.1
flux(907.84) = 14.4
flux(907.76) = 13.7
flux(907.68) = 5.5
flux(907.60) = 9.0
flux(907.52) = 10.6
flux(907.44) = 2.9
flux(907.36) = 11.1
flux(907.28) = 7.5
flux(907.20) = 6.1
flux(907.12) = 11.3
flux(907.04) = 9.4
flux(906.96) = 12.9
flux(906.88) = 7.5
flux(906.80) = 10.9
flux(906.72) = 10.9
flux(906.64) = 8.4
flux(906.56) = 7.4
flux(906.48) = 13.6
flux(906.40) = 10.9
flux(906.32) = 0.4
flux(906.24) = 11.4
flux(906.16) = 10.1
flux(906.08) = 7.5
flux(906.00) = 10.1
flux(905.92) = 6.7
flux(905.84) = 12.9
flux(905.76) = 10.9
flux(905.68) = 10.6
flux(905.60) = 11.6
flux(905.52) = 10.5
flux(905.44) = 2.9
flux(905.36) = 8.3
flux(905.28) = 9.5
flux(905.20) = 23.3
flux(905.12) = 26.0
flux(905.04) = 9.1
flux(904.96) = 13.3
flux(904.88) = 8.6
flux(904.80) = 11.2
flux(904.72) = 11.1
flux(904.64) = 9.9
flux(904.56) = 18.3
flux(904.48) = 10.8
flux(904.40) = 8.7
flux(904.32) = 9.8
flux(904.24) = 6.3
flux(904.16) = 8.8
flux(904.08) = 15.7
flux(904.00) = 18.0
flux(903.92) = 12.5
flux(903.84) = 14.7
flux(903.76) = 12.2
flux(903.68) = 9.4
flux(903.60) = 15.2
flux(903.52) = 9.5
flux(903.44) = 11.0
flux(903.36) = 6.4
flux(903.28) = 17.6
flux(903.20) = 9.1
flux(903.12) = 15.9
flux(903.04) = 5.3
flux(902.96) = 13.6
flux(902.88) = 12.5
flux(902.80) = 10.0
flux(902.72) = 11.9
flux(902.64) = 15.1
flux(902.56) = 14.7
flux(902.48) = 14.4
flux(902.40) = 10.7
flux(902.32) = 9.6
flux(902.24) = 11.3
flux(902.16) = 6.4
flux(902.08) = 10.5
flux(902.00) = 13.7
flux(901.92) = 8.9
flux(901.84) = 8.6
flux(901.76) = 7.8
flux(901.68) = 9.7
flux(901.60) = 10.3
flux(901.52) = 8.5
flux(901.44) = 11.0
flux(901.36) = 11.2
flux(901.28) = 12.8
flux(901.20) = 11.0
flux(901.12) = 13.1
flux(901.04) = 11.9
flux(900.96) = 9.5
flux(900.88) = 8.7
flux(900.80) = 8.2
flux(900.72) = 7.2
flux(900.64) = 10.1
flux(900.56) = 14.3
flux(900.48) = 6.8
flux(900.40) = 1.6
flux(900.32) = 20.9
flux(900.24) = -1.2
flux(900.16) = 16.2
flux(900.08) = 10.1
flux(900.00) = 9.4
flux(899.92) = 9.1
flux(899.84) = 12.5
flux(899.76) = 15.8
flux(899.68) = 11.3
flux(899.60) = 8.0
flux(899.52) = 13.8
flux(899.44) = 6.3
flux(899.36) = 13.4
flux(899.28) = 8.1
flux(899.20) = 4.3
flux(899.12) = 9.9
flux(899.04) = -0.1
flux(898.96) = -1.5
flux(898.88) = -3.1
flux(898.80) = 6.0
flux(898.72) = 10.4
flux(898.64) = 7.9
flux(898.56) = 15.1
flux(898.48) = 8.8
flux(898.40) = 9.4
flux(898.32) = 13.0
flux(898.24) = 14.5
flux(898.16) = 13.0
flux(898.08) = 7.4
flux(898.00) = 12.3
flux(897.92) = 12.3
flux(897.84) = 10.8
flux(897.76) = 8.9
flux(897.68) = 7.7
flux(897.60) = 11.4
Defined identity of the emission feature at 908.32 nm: Hbeta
